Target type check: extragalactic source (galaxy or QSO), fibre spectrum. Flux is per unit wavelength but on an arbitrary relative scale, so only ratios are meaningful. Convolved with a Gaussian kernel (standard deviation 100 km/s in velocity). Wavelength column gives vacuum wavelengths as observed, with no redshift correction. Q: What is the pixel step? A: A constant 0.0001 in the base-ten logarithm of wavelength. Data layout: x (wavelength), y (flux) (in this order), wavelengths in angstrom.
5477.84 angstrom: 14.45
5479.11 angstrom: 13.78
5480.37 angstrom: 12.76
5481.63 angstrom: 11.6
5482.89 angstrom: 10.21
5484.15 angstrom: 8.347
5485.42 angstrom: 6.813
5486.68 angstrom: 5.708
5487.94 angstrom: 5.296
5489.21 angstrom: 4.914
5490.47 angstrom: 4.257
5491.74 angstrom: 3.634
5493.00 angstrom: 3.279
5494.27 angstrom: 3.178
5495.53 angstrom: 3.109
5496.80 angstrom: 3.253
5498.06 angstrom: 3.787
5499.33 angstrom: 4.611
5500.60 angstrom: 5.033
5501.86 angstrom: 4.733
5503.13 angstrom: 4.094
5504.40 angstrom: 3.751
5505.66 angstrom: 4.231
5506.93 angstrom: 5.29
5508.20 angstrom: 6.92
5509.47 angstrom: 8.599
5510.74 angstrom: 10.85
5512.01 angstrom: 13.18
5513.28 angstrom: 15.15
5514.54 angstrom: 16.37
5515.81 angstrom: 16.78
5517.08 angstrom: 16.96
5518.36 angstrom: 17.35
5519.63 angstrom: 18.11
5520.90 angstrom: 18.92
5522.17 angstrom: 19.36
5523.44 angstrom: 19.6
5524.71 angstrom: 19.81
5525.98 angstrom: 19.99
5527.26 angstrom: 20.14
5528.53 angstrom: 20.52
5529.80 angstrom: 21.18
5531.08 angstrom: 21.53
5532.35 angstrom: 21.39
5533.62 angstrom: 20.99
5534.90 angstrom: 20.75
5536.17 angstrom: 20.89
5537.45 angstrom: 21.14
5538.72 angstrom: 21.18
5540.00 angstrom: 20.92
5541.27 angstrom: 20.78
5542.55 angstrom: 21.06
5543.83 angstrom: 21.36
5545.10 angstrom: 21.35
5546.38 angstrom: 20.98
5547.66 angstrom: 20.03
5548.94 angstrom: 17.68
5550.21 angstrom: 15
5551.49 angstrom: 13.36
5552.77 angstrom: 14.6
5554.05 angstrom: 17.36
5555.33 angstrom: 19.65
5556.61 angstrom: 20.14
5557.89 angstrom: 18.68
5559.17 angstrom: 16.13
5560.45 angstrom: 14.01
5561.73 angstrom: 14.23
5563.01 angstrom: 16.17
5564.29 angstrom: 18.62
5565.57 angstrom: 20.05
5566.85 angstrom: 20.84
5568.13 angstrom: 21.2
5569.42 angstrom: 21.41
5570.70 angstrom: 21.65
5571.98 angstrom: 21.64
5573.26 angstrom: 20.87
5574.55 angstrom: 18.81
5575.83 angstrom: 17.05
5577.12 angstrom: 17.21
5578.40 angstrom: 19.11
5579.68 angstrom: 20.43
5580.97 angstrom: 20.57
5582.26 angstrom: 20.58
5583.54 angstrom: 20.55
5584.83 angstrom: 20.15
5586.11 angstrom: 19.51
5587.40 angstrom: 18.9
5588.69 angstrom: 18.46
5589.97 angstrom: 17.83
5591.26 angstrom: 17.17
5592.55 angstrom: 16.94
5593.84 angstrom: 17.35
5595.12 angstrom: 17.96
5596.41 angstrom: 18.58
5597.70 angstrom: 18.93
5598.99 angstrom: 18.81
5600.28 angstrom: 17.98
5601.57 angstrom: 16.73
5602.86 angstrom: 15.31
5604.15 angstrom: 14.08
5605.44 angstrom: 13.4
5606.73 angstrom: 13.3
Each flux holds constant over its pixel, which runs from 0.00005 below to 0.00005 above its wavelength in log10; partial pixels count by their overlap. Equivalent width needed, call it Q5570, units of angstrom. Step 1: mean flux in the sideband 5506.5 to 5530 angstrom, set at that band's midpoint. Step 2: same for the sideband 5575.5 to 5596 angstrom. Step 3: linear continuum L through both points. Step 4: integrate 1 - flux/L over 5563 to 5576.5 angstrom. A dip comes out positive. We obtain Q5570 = -1.4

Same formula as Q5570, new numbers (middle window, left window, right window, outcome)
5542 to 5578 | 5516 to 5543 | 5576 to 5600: 1.45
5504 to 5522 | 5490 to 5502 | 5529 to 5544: -1.50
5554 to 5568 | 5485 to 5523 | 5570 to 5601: -1.79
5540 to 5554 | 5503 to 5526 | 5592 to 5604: -3.42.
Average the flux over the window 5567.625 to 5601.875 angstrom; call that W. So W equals 19.1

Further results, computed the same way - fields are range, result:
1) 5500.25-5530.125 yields 13.6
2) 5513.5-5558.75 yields 19.3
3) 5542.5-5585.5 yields 18.9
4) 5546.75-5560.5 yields 17.2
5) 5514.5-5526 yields 18.3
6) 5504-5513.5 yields 8.32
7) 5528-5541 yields 21.1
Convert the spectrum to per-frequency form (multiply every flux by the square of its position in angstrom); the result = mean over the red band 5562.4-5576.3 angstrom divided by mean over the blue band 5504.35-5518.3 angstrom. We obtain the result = 1.80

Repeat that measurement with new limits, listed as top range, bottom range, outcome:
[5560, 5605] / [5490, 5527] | 1.85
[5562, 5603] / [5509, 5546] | 1.02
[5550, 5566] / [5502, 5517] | 1.76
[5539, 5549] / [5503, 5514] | 2.53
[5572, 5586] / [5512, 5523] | 1.17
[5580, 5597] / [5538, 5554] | 1.01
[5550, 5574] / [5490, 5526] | 1.85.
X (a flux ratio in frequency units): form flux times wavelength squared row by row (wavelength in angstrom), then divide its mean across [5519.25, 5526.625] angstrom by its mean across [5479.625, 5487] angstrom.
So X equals 2.07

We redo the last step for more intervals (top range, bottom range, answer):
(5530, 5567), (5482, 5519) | 2.53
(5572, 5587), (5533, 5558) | 1.02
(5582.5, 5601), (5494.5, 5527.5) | 1.68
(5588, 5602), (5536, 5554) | 0.95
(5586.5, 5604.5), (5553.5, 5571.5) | 0.96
